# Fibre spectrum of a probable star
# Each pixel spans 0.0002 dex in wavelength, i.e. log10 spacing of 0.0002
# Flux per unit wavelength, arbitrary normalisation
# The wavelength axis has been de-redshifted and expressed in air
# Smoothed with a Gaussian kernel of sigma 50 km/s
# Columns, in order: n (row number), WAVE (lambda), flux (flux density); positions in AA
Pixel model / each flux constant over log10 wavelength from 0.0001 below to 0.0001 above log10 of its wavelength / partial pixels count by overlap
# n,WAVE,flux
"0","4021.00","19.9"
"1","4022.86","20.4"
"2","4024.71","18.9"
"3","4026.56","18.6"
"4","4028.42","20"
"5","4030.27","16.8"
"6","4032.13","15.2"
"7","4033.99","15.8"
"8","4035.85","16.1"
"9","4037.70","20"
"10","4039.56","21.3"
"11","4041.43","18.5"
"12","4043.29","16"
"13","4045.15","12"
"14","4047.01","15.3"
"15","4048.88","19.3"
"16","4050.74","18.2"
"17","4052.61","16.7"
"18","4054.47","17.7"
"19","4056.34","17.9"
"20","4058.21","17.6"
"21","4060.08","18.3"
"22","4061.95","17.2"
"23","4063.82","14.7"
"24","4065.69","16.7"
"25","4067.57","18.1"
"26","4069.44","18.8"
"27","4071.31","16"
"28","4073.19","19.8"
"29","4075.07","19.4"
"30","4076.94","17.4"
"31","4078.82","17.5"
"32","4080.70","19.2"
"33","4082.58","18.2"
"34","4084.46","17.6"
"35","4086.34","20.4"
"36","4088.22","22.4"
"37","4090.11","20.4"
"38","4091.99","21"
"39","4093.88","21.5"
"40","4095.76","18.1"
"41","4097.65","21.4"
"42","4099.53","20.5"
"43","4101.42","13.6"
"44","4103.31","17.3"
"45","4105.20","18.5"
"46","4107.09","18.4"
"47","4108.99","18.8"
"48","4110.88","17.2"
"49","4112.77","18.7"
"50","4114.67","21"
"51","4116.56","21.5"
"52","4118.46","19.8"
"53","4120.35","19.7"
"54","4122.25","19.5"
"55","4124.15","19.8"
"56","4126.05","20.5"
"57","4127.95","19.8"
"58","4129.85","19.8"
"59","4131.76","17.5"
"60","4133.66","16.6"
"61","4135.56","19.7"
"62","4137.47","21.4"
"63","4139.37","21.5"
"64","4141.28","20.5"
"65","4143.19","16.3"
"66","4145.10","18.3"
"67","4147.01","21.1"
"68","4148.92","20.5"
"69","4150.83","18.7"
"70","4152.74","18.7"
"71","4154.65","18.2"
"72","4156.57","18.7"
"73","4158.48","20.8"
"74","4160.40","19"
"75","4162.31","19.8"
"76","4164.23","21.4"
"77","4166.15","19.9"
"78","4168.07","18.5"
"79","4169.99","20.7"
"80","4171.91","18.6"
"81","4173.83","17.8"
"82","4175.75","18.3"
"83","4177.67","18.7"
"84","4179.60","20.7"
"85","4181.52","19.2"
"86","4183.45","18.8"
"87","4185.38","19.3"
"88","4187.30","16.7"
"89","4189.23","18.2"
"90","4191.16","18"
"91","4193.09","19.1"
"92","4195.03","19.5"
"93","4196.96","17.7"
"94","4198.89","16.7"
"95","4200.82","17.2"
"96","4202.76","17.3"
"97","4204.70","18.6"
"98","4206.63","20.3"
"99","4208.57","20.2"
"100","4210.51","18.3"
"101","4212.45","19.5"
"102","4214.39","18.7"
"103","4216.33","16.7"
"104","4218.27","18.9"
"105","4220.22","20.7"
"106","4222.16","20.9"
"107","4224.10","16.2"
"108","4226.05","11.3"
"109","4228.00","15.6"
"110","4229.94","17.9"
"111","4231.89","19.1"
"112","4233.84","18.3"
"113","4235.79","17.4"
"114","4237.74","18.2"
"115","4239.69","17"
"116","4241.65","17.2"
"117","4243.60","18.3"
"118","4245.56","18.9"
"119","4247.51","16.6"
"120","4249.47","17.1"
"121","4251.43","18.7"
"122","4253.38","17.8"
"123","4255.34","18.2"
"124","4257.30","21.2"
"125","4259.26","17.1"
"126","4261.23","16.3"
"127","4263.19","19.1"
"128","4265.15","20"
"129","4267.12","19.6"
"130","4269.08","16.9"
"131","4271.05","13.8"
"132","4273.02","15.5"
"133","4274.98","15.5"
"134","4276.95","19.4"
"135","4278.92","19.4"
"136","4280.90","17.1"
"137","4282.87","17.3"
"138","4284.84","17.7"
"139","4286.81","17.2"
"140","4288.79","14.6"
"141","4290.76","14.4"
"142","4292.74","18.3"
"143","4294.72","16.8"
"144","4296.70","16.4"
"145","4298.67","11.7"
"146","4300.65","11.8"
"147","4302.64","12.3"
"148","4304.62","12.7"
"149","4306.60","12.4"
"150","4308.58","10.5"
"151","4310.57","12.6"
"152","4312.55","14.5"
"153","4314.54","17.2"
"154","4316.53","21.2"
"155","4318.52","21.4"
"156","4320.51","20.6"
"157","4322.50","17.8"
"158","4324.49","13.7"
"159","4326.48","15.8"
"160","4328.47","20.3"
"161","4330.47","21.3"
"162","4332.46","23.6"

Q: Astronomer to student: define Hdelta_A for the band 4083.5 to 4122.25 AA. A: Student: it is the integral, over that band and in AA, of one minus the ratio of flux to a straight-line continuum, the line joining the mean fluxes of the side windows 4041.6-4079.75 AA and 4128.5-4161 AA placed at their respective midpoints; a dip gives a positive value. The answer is -2.4 AA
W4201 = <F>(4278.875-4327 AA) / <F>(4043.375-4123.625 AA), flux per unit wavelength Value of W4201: 0.86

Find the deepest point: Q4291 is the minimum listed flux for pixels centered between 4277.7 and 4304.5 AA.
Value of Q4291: 11.7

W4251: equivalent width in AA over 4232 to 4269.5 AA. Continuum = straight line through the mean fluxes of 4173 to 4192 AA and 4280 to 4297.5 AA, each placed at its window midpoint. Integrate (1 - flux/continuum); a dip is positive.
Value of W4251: -1.8 AA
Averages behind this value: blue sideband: 18.6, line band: 18.1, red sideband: 16.6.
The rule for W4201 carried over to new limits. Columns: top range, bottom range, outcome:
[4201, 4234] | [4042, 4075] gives 1.06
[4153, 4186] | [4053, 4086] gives 1.08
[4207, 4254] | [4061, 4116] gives 0.96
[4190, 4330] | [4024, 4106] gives 0.95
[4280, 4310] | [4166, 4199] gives 0.79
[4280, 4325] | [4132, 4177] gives 0.81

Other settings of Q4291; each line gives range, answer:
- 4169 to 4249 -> 11.3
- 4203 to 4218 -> 16.7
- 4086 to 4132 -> 13.6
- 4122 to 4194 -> 16.3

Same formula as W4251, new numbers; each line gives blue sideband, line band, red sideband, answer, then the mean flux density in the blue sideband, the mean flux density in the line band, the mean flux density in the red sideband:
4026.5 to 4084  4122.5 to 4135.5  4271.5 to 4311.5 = -1.8 AA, 17.5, 19.1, 15.2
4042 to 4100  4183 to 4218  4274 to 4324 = -2.9 AA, 18.2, 18.4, 16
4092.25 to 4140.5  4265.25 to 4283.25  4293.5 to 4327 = -1.4 AA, 19.3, 17.3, 15.3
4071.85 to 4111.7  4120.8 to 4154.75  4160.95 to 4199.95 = -0.9 AA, 19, 19.4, 18.9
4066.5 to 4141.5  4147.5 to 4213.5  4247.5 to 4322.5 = -3.0 AA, 19.2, 18.9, 16.6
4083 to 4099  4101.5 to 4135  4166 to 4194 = 1.5 AA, 20.3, 18.9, 18.8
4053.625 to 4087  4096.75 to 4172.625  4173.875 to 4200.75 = -4.6 AA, 17.9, 19.3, 18.5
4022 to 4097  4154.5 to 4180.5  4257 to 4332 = -2.9 AA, 18.1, 19.4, 16.6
